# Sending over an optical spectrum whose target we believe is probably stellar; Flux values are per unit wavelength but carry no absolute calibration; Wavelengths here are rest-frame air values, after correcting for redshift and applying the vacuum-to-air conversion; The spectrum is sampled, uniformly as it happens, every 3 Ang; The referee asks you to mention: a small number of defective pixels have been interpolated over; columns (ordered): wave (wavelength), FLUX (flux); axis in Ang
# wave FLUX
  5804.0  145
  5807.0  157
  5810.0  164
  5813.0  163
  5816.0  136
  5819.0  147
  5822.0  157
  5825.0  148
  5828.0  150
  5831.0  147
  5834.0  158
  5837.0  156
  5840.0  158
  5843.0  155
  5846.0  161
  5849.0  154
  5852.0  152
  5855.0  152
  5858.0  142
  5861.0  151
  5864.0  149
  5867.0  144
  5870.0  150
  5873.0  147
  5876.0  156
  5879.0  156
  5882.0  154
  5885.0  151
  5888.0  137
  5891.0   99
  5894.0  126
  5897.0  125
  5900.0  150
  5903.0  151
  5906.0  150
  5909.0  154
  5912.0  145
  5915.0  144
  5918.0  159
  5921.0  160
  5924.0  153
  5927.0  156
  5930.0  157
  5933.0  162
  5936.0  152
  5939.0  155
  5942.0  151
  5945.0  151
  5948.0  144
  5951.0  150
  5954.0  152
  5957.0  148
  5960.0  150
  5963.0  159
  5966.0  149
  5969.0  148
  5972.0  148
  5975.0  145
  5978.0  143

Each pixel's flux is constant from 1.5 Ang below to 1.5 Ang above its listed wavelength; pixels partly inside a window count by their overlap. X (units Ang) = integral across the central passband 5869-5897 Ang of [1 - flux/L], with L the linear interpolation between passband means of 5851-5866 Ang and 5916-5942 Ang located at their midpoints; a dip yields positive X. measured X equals 2.0 Ang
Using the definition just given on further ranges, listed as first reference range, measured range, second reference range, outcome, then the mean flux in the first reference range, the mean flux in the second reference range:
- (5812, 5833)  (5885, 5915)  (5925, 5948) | 2.8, 150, 154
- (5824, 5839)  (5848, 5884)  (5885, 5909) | -1.7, 152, 136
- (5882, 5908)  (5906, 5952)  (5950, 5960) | -2.6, 138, 150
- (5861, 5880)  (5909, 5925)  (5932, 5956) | -0.1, 150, 152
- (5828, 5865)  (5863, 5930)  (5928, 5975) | 2.6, 153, 152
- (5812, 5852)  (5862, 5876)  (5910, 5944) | 0.4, 153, 154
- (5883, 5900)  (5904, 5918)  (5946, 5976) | -1.4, 130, 149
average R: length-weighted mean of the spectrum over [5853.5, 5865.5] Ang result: 148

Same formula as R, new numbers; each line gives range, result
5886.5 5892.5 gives 118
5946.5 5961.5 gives 149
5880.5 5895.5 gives 133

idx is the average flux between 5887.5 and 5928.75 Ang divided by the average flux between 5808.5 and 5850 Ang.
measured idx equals 0.93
